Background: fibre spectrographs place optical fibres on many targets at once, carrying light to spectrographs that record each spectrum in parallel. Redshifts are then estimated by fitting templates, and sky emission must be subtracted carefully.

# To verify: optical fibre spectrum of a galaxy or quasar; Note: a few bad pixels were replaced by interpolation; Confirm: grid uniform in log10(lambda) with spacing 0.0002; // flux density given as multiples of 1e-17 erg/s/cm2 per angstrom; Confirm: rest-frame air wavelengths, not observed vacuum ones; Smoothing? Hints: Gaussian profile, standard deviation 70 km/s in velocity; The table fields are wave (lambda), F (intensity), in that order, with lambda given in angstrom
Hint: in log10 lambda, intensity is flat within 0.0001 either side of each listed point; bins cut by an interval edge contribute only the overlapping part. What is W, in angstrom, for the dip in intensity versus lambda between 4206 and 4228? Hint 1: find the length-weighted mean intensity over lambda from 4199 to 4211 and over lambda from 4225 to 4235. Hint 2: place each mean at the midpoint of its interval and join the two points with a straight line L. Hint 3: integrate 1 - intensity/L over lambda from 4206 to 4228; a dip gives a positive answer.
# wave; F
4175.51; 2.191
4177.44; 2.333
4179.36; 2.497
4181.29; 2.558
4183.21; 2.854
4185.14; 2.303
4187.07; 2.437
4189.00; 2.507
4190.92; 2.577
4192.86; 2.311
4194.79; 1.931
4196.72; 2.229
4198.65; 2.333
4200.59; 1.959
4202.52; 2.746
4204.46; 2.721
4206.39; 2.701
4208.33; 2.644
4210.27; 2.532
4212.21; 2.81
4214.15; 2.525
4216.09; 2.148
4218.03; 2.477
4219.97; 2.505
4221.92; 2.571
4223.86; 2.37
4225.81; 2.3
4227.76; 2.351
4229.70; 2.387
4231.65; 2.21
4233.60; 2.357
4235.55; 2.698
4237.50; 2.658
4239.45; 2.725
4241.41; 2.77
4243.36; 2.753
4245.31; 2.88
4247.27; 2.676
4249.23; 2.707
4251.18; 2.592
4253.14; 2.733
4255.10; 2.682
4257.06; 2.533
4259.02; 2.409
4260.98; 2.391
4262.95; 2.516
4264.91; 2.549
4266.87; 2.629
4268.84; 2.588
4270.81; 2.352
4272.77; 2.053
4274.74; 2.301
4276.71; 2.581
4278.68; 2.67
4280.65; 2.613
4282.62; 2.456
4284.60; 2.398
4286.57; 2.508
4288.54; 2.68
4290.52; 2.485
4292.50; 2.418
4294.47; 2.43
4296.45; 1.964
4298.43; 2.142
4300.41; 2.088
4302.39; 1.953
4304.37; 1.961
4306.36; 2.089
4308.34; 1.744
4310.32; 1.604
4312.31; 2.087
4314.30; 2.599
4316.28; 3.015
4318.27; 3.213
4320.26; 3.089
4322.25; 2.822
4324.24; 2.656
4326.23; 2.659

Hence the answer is -0.5 angstrom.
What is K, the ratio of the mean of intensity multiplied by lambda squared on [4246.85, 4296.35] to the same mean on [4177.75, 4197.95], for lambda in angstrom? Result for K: 1.1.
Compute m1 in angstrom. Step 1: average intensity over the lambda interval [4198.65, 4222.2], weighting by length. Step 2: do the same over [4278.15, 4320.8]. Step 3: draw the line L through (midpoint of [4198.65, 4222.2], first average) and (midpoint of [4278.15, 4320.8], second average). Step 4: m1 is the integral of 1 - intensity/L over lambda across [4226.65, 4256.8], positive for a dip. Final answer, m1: -1.8 angstrom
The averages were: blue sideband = 2.52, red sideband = 2.36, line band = 2.61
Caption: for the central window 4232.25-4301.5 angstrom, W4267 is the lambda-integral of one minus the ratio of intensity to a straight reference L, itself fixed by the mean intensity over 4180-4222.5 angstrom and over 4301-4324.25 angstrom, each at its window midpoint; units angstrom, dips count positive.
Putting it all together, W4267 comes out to -2.5 angstrom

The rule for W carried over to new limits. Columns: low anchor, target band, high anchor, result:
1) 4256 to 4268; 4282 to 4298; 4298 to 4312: -2.0 angstrom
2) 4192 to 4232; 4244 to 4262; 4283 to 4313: -2.5 angstrom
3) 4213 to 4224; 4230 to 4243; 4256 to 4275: -0.7 angstrom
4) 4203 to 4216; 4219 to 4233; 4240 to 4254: 1.5 angstrom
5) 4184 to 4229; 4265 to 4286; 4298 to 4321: -1.1 angstrom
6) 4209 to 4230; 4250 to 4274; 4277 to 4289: 0.2 angstrom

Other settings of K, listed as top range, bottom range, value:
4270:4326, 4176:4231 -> 1.02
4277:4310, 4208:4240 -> 0.95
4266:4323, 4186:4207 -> 1.05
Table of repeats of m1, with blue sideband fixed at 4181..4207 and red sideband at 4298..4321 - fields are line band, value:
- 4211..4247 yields -2.1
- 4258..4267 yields -0.5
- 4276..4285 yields -0.9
